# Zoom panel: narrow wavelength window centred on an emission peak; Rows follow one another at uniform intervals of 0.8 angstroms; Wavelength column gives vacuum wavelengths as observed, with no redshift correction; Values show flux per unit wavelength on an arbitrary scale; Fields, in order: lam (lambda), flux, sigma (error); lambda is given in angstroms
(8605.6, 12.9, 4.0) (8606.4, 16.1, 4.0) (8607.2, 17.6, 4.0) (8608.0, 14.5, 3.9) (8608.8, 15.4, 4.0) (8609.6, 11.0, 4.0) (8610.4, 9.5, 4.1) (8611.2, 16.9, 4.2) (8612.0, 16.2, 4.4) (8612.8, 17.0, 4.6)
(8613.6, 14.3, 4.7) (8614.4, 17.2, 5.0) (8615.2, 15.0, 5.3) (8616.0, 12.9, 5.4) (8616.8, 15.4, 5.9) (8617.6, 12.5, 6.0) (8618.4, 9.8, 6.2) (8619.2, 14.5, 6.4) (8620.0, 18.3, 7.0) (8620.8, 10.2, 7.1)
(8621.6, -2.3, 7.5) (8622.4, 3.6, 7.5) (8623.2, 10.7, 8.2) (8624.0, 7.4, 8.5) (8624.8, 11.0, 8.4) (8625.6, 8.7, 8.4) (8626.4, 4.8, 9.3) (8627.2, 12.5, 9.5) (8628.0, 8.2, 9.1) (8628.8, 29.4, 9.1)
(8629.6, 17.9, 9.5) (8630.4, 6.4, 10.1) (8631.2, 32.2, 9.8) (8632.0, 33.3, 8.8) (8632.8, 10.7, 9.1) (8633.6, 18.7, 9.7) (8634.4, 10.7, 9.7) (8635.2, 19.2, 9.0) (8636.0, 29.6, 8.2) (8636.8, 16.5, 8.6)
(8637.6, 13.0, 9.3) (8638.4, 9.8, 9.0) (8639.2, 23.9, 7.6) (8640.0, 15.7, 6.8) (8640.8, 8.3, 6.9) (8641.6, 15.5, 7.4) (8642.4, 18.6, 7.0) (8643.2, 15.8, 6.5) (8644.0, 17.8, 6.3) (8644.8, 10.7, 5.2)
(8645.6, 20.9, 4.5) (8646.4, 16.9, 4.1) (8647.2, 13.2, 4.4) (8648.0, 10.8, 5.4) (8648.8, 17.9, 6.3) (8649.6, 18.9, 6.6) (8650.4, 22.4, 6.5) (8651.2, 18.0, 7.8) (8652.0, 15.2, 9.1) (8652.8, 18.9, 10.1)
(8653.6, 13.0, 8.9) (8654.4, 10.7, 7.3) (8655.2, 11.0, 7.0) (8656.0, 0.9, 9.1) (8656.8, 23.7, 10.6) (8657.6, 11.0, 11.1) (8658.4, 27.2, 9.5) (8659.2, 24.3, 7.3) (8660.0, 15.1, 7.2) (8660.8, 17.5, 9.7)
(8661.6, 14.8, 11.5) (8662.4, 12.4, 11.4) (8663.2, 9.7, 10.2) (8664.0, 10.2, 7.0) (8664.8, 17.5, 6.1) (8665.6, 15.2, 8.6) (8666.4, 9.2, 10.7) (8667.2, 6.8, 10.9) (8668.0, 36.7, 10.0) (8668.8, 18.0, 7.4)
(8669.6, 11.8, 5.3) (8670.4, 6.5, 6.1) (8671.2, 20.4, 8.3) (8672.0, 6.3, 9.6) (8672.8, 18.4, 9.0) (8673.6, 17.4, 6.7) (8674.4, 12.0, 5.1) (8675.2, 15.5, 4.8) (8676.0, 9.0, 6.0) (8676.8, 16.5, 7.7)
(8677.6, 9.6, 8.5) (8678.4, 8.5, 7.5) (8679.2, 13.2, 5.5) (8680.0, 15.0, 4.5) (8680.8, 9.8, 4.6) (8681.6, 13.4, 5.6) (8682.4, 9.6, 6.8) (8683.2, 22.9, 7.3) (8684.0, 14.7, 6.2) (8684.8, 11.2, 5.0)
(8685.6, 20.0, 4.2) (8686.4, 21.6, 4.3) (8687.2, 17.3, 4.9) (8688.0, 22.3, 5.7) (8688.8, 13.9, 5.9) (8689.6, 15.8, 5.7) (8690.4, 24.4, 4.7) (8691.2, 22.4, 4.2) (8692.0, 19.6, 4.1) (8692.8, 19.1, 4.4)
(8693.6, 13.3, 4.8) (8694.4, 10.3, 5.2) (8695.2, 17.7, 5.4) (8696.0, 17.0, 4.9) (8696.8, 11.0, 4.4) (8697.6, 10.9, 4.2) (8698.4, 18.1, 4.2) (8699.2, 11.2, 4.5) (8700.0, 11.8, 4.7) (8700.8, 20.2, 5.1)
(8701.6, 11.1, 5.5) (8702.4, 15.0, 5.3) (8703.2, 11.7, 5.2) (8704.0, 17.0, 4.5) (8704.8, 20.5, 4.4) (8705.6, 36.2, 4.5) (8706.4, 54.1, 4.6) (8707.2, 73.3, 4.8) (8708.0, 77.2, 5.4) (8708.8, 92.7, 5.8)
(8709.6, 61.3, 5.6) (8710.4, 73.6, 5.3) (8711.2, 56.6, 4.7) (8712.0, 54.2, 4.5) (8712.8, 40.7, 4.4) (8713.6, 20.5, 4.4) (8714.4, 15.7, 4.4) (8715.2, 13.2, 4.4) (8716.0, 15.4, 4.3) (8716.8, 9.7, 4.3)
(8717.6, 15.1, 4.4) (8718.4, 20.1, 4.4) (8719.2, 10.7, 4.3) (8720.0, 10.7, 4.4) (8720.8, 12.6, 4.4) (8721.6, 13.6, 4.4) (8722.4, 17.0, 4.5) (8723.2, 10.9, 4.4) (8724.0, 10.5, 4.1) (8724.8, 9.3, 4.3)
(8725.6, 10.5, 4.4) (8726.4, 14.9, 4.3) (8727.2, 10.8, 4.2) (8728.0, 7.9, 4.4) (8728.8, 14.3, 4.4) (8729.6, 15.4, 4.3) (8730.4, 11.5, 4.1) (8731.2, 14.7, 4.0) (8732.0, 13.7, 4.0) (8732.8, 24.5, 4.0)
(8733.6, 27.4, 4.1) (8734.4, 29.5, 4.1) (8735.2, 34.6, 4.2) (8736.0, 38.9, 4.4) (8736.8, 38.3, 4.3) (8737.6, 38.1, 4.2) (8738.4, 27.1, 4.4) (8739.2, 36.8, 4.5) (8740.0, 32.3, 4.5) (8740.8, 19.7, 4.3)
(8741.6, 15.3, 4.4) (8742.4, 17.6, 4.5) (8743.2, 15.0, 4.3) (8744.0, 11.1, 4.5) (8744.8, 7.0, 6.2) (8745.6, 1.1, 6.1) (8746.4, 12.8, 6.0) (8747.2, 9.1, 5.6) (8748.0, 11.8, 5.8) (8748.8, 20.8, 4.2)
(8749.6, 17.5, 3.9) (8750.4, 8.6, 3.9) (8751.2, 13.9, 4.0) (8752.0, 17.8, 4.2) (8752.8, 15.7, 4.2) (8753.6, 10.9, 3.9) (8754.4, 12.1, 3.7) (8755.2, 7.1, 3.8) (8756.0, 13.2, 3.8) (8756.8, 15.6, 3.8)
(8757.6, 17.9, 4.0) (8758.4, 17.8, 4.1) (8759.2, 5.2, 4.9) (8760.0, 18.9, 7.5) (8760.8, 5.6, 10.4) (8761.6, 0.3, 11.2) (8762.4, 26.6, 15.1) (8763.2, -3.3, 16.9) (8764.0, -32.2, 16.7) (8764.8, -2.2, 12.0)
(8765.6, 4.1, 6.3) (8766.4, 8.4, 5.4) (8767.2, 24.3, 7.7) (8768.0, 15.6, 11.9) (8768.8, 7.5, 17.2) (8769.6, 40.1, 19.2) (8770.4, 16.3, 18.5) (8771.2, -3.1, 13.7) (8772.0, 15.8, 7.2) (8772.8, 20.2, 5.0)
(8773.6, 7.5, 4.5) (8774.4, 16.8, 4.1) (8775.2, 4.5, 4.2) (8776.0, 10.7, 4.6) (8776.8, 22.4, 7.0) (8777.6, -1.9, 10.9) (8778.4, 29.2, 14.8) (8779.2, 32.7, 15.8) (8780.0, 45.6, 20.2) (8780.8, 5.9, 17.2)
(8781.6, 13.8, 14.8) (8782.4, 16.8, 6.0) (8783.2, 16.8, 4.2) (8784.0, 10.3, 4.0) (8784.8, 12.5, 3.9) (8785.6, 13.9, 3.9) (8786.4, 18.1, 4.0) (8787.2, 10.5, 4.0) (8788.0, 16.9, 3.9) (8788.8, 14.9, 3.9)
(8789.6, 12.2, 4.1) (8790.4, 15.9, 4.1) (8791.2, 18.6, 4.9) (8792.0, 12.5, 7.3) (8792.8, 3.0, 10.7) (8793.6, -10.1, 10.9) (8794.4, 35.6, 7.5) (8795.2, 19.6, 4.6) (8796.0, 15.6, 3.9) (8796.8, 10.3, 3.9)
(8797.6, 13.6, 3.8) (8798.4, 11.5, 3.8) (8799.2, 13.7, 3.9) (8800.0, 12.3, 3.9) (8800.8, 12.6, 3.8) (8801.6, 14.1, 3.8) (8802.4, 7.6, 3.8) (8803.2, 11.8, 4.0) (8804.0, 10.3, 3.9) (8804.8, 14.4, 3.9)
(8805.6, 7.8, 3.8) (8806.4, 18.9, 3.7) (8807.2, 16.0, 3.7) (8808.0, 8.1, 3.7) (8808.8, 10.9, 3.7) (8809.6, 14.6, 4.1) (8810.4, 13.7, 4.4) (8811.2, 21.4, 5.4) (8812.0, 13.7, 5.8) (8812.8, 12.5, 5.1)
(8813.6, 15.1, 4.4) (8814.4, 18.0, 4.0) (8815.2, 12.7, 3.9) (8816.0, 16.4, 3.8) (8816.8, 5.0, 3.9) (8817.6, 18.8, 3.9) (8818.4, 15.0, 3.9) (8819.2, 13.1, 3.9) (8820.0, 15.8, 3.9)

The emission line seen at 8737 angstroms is [N II] 6583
